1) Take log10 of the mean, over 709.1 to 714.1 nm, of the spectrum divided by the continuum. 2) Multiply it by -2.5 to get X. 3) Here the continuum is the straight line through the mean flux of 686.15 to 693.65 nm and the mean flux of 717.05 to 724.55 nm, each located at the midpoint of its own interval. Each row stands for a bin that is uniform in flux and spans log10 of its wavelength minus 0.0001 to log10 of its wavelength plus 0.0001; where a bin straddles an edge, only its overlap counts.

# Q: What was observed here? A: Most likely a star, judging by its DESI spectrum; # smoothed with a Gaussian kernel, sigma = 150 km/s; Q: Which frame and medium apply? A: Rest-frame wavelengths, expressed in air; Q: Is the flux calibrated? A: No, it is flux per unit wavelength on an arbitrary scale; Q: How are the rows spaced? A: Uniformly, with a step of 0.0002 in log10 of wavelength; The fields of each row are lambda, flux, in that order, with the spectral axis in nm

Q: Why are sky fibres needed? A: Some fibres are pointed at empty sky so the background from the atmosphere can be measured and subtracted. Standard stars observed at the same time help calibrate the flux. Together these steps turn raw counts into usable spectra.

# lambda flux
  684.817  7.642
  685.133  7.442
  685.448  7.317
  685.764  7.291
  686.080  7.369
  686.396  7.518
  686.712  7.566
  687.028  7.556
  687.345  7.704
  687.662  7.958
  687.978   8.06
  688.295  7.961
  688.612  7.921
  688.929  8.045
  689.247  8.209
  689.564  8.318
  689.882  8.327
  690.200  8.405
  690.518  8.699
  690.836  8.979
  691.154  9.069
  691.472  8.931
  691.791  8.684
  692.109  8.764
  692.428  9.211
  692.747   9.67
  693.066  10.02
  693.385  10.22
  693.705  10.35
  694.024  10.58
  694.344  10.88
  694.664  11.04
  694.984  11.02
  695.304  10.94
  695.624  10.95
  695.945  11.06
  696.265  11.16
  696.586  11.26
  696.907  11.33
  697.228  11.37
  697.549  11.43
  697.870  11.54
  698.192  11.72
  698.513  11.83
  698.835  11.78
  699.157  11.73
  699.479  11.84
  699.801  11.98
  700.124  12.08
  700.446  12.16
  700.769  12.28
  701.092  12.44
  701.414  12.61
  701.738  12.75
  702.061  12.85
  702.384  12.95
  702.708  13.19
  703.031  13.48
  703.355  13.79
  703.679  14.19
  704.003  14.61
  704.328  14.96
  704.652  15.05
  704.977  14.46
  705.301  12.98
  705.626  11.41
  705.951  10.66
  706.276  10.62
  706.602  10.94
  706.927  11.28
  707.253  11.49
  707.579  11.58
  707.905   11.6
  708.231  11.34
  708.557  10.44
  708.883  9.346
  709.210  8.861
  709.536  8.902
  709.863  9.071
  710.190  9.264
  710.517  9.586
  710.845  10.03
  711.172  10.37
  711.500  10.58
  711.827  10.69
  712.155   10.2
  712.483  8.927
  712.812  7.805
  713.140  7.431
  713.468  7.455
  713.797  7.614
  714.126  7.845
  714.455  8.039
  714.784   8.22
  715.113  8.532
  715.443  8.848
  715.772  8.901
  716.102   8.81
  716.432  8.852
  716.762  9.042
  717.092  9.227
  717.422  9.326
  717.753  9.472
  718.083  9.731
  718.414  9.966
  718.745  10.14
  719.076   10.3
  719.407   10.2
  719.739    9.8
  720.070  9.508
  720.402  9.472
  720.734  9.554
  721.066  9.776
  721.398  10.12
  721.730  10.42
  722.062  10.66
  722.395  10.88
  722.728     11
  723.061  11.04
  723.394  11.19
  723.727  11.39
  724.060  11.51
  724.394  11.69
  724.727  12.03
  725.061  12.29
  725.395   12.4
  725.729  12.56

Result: 0.08 mag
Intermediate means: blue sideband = 8.53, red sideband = 10.3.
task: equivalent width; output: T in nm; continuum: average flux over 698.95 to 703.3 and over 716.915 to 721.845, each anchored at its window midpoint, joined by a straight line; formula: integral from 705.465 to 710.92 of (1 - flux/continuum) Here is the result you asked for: 0.52 nm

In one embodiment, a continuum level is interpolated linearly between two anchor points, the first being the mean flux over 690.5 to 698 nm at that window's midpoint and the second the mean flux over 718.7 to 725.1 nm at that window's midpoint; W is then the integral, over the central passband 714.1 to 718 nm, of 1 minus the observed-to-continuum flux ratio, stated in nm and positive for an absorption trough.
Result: 0.65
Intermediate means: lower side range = 10.3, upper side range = 10.6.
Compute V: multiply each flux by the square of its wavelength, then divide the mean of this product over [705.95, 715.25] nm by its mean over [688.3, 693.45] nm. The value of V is 1.2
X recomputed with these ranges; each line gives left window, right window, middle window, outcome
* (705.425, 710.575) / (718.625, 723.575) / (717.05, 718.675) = 0.08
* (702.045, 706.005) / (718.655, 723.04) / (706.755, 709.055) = 0.16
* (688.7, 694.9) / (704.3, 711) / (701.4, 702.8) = -0.23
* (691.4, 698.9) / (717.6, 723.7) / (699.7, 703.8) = -0.21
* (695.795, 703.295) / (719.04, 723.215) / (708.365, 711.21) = 0.17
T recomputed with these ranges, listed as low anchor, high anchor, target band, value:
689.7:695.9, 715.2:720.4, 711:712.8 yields -0.08 nm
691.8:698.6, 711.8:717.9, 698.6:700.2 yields -0.25 nm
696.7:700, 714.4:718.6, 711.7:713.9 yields 0.23 nm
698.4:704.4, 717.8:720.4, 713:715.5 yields 0.64 nm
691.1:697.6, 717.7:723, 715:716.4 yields 0.19 nm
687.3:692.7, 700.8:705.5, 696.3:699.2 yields -0.02 nm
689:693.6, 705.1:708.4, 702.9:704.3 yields -0.41 nm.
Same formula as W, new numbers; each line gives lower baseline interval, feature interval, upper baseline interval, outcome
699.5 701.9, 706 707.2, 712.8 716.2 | -0.05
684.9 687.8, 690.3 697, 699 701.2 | -0.11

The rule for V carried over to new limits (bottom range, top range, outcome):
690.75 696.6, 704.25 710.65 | 1.14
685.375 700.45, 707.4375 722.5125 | 1.03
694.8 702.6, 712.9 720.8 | 0.80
